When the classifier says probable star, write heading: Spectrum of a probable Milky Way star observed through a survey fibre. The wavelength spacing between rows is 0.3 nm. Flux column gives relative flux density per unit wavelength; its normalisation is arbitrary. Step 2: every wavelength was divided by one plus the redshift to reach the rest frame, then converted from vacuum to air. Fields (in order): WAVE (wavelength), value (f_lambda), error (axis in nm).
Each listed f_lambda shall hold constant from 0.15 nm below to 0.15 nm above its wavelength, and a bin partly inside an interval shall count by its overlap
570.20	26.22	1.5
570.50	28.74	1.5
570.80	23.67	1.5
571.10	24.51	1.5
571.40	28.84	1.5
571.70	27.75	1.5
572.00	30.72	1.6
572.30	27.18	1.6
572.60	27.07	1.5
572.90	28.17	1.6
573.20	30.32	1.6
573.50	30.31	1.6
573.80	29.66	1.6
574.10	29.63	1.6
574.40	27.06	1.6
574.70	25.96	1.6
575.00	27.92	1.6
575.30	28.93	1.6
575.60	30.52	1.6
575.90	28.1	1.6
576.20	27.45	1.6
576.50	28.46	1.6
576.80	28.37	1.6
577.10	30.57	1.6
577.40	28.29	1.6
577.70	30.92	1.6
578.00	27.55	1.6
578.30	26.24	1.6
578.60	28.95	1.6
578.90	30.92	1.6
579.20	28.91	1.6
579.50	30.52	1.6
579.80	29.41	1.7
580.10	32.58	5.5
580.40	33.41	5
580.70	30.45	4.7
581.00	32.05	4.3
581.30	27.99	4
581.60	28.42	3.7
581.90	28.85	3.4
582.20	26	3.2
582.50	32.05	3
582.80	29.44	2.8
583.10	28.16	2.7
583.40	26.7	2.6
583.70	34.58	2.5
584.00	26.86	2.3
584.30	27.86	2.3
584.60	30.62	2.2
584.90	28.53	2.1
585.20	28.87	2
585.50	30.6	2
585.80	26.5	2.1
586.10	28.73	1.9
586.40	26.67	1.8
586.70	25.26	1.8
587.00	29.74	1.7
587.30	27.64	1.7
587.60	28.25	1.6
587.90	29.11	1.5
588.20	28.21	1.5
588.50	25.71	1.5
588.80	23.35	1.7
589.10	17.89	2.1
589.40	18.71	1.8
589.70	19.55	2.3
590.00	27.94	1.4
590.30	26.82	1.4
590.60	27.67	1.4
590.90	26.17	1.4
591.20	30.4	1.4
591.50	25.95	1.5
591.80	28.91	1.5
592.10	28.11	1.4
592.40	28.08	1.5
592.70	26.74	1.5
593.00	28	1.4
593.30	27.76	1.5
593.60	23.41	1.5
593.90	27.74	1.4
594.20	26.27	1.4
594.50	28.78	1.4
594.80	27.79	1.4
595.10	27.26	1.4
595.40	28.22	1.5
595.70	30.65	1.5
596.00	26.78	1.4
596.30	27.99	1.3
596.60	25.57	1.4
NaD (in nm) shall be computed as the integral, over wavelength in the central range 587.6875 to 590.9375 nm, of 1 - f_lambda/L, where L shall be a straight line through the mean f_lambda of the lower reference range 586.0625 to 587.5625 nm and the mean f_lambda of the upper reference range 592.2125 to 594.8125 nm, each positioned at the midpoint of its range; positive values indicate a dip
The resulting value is 0.33 nm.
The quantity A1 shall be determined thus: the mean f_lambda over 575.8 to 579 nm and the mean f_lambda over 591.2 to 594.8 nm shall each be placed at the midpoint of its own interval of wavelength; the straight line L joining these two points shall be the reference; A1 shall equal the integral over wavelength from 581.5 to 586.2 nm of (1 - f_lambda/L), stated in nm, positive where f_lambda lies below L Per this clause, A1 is -0.13 nm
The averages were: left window 28.7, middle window 28.9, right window 27.4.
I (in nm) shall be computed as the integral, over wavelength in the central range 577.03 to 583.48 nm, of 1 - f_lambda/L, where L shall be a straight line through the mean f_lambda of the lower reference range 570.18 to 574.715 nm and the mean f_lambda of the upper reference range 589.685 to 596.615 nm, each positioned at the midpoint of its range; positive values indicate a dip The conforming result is -0.41 nm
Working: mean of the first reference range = 28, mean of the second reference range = 27.4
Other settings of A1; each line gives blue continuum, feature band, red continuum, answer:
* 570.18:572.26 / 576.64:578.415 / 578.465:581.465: 0.05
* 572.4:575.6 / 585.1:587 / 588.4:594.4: -0.09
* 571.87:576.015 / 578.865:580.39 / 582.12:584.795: -0.09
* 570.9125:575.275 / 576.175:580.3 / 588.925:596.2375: -0.24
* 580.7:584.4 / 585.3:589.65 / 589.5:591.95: 0.24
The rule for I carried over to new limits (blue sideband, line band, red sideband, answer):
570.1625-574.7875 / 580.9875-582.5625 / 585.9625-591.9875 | -0.11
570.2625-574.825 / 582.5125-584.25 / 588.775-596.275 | -0.14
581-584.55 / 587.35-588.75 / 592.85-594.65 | 0.03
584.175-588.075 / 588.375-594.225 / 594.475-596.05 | 0.53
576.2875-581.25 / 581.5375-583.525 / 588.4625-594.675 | 0.01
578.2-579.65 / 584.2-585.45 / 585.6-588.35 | -0.04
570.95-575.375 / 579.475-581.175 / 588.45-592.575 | -0.27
